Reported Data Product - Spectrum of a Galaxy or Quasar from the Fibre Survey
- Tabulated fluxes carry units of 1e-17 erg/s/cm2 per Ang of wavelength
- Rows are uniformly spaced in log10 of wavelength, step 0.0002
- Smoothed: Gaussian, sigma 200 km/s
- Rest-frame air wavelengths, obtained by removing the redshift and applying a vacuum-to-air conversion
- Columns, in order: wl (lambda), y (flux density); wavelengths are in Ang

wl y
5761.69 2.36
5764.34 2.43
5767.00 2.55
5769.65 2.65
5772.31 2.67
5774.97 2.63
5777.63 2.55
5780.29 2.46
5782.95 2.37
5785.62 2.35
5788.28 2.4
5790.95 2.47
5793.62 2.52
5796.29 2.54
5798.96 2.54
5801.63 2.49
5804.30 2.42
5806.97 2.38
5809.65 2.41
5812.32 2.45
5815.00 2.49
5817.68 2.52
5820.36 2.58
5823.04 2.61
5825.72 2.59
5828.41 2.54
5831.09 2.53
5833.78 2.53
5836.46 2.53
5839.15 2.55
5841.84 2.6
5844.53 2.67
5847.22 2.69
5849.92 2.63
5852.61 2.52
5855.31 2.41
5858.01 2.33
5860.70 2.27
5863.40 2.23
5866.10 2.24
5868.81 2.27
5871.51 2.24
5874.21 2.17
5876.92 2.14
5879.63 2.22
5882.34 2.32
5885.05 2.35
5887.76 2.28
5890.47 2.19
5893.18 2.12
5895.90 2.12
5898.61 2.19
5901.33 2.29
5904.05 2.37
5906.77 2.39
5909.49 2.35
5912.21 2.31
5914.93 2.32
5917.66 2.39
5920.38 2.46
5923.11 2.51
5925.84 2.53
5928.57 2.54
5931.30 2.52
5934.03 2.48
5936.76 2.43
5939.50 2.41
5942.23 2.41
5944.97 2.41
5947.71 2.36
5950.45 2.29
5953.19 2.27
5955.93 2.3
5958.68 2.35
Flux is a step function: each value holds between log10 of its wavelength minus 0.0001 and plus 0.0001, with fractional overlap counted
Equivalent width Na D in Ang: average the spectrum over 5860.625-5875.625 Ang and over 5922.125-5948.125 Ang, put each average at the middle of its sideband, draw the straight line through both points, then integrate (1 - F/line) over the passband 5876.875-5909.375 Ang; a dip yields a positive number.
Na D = 0.9 Ang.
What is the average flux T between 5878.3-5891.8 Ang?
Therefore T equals 2.27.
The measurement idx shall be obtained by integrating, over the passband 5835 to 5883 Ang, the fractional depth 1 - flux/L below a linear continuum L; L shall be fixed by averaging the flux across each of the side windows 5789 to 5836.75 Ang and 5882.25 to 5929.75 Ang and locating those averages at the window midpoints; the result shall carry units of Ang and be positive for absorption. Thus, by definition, 0.6 Ang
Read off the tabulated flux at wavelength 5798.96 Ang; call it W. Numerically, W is 2.54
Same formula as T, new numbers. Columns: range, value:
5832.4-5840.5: 2.54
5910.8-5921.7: 2.37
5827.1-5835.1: 2.53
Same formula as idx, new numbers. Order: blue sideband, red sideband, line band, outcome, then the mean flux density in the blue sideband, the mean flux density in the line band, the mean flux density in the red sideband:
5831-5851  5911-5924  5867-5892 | 2.5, 2.59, 2.24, 2.4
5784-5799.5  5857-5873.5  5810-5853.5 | -3.9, 2.46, 2.56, 2.26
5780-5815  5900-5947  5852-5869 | 0.8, 2.45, 2.32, 2.42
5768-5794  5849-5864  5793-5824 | -0.3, 2.51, 2.49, 2.4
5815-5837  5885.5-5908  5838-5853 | -0.9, 2.55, 2.62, 2.25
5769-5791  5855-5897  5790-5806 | -0.3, 2.5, 2.5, 2.24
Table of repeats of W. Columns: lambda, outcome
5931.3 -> 2.52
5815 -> 2.49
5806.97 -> 2.38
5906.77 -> 2.39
